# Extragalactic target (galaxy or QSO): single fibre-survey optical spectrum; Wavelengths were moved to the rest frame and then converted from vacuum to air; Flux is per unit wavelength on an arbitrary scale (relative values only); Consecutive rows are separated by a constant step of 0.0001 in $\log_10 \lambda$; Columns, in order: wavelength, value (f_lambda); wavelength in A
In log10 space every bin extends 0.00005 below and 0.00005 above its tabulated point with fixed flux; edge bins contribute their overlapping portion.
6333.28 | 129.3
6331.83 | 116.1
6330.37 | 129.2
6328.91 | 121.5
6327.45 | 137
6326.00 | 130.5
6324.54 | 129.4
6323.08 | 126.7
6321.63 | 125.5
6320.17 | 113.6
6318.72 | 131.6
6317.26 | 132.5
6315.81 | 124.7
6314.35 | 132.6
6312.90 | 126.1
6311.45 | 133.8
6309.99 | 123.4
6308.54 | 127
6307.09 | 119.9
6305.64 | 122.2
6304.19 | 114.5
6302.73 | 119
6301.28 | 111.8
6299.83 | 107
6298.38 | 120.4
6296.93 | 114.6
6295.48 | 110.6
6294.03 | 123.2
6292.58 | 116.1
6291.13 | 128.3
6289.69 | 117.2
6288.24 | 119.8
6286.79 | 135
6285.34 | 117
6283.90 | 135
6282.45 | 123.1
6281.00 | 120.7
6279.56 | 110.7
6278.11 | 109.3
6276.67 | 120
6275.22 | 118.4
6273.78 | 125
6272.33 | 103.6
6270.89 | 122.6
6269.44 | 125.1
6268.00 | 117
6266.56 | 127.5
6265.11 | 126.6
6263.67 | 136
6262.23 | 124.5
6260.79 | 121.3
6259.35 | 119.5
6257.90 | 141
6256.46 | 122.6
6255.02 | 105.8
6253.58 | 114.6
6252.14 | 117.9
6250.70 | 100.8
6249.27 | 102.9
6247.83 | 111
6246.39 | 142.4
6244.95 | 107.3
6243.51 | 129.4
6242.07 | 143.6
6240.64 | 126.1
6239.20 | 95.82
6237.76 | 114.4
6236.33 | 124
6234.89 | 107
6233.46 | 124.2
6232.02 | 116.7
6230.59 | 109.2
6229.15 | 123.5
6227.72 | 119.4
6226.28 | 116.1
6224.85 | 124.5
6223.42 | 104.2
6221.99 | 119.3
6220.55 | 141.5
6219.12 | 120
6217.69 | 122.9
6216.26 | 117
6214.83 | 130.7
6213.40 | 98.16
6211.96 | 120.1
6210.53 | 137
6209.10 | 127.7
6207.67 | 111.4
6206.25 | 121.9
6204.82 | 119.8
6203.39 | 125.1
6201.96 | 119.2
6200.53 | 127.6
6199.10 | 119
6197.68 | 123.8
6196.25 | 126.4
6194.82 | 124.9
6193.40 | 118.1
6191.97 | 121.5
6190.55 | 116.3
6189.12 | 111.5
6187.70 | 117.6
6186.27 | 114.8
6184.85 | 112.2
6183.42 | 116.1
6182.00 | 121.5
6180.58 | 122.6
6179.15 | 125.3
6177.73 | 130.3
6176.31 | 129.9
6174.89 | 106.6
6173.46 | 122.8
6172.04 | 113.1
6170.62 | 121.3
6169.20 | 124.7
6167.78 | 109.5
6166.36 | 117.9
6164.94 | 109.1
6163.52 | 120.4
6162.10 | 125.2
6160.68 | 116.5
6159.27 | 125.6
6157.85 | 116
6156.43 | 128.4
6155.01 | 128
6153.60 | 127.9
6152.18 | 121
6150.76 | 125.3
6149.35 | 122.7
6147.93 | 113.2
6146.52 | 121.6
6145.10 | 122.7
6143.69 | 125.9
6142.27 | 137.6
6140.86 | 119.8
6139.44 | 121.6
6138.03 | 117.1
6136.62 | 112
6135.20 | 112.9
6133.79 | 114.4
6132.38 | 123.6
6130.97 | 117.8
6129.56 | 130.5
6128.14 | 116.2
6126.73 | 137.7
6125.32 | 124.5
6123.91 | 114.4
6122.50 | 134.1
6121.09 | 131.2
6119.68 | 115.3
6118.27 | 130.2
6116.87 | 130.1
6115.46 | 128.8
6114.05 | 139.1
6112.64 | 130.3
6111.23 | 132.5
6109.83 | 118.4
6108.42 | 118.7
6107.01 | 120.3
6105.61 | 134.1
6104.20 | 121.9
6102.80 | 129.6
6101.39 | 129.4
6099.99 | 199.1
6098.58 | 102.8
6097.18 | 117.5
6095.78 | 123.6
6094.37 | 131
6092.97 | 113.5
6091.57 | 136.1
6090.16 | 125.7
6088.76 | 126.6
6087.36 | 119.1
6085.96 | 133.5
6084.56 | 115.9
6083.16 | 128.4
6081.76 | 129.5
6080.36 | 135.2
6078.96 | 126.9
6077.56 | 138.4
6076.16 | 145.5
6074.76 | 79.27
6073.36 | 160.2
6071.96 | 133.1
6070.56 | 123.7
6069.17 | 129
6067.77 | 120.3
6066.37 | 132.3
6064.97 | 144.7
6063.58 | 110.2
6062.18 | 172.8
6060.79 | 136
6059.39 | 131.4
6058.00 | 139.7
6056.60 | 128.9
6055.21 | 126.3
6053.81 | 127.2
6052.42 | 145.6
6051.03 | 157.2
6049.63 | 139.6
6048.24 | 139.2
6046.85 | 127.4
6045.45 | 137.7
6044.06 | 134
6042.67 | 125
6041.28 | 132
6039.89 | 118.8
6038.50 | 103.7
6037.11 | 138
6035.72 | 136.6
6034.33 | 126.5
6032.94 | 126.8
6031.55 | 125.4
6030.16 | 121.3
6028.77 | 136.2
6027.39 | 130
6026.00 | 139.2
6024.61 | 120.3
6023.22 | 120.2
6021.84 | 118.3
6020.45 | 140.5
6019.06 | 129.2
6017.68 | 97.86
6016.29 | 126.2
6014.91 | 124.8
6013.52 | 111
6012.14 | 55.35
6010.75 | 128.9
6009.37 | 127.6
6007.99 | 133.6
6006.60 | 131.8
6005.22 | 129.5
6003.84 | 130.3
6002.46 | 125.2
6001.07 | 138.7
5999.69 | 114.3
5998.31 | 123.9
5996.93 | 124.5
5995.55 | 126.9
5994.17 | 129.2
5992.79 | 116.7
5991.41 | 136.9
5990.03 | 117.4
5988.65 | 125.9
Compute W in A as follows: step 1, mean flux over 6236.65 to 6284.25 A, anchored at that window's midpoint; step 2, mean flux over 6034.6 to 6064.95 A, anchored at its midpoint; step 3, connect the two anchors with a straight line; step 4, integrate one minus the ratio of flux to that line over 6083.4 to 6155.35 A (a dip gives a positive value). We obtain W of 2.1 A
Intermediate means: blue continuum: 134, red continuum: 120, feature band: 125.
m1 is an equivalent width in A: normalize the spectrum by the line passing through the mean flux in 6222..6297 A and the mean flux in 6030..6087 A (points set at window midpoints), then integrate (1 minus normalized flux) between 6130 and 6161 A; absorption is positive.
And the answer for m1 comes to 1.14 A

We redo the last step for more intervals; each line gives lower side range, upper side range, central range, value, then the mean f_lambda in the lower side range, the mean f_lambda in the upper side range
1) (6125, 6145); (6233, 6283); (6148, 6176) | 0.4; 122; 119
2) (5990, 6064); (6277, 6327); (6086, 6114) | -0.4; 128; 122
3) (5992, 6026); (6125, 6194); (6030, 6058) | -2.2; 122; 121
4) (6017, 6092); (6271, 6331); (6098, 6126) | -0.3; 130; 122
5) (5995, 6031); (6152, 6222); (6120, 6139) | 0.0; 123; 121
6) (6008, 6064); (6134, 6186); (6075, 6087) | -0.4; 128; 121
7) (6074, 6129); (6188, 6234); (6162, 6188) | 0.8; 127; 121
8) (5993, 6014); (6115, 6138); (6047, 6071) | -2.5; 122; 123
